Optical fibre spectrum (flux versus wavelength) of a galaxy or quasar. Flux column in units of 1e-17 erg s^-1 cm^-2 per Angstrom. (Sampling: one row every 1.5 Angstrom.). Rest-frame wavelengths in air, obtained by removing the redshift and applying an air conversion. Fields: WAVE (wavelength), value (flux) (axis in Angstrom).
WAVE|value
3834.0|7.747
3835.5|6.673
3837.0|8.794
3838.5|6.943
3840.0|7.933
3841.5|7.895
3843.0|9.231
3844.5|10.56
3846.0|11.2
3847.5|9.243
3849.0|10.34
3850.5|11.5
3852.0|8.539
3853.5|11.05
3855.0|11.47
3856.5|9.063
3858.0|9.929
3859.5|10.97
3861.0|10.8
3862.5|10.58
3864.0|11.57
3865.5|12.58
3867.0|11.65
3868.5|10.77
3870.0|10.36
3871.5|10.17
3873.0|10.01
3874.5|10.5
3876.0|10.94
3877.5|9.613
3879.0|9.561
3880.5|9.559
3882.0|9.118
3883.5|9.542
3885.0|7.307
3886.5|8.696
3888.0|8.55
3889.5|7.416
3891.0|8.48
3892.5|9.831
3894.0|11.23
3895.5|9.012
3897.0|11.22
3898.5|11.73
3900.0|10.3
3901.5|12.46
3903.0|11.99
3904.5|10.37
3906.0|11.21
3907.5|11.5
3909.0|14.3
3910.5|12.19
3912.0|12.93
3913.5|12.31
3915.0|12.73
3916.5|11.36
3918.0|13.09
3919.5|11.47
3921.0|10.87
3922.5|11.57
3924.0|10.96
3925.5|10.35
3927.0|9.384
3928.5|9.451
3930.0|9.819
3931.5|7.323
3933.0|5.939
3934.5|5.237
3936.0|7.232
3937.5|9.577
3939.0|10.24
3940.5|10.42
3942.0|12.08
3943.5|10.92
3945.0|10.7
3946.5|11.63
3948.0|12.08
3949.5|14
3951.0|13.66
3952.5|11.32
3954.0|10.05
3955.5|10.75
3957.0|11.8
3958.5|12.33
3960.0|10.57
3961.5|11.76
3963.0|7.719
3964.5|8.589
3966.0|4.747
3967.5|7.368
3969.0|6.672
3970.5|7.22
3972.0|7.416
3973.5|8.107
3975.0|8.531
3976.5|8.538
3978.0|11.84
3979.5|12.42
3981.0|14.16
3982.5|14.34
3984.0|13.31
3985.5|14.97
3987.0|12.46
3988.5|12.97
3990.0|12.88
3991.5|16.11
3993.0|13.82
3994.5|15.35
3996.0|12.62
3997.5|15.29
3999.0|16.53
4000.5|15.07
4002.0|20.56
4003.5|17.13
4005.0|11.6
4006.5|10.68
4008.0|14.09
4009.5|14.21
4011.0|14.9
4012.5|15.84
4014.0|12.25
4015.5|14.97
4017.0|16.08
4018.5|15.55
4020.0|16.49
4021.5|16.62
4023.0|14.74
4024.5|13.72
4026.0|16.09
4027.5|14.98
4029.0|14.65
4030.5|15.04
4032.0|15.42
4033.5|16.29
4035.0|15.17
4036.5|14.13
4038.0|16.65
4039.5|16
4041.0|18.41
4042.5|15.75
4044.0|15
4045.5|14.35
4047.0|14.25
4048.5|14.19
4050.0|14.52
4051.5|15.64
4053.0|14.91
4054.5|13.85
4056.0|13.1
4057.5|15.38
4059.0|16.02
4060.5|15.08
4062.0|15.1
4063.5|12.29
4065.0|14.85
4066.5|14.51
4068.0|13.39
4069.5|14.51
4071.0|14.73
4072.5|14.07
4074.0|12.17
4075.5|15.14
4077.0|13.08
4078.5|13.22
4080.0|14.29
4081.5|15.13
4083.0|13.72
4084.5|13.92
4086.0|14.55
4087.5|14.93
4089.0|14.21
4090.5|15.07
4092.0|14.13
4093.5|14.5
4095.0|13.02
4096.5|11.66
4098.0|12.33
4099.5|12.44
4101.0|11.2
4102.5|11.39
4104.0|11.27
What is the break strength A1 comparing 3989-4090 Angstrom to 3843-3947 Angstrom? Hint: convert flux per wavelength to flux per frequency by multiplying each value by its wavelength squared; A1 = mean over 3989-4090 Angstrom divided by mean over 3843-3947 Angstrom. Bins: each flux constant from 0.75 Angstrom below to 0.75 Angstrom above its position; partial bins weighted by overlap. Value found 1.53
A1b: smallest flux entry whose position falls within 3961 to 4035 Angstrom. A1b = 4.747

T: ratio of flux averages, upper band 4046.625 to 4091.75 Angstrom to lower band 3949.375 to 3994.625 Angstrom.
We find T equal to 1.3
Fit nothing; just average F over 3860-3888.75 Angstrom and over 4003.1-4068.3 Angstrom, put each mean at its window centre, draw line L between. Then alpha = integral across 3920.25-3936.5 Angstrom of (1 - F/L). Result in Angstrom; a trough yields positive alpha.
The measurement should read 3.8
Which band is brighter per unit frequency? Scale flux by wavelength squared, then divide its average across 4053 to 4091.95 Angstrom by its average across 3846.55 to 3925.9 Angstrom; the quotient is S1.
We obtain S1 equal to 1.47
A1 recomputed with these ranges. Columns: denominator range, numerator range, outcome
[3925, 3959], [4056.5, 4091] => 1.49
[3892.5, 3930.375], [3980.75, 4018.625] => 1.34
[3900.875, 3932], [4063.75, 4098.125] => 1.34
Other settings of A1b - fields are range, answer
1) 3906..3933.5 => 5.939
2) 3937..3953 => 9.577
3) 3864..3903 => 7.307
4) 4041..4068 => 12.29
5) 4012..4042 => 12.25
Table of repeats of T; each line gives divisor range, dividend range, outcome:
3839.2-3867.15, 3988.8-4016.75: 1.43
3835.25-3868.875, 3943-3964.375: 1.13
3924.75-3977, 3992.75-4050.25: 1.59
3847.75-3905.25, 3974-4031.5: 1.39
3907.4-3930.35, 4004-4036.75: 1.28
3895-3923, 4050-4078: 1.22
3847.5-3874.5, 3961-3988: 0.94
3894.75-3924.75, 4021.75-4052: 1.31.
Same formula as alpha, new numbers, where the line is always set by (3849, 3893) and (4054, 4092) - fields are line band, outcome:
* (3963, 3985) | 4.8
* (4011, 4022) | -1.9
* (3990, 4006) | -3.2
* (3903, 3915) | -1.5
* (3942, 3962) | 0.1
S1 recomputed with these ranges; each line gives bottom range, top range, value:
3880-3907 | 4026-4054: 1.66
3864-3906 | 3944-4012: 1.25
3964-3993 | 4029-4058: 1.45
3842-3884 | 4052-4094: 1.53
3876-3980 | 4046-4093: 1.52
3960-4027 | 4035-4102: 1.15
